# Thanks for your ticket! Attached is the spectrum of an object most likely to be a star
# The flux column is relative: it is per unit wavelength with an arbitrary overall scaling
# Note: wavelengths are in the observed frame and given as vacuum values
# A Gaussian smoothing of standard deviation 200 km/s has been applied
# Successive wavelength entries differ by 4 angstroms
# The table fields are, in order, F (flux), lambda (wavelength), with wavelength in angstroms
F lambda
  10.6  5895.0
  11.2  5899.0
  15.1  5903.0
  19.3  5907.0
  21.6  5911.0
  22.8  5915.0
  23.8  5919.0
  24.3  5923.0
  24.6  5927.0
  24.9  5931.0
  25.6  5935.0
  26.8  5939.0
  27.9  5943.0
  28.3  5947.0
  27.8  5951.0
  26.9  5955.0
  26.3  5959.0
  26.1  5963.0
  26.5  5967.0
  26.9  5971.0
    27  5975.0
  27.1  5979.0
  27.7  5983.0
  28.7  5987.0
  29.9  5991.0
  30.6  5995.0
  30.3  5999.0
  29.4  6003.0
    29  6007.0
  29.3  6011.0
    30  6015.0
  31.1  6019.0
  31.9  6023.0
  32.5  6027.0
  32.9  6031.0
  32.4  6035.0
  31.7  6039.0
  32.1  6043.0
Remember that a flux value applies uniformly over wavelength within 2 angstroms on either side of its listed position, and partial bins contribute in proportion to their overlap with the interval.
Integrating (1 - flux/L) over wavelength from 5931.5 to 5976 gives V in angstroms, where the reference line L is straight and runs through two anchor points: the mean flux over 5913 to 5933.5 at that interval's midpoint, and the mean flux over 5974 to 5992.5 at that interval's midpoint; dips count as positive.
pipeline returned -1.26 angstroms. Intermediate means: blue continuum 24.1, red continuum 28.1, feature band 26.8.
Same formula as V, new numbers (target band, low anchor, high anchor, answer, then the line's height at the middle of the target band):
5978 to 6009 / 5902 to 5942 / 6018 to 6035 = 0.21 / 29.4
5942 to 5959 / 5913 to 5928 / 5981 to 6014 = -1.03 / 26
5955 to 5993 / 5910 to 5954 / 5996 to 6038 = 1.08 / 28.1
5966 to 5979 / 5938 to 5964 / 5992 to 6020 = 0.64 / 28.3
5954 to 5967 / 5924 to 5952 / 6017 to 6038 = 0.68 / 27.9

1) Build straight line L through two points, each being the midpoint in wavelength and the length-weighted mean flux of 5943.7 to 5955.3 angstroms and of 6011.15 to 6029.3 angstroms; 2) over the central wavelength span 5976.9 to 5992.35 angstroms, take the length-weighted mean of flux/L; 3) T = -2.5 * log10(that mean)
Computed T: 0.05 mag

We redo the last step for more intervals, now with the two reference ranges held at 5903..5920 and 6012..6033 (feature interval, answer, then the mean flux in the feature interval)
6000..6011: 0.02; 29.3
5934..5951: -0.14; 27.3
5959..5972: -0.01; 26.4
